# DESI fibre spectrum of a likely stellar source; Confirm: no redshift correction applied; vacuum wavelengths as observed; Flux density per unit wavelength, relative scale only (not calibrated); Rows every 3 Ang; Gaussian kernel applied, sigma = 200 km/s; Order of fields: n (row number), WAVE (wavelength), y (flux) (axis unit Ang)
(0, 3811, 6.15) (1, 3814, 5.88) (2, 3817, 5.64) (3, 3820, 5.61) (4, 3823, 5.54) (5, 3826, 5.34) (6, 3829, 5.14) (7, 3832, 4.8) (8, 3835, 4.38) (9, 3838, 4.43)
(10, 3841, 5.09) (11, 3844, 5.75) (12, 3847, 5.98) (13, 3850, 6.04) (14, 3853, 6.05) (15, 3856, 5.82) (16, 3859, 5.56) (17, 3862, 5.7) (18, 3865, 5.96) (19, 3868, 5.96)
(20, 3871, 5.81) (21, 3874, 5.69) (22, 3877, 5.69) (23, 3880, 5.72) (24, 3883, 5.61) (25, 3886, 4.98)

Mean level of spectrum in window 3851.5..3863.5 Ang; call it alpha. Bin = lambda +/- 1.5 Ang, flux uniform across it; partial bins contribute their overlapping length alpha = 5.78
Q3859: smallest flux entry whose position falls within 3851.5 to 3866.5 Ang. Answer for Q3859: 5.56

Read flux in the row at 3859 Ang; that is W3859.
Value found 5.56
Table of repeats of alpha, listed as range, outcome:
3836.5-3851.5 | 5.46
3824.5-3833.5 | 5.09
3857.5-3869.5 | 5.79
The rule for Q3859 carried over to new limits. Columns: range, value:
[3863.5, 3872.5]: 5.81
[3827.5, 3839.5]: 4.38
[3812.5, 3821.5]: 5.61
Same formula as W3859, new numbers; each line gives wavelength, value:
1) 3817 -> 5.64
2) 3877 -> 5.69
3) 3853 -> 6.05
